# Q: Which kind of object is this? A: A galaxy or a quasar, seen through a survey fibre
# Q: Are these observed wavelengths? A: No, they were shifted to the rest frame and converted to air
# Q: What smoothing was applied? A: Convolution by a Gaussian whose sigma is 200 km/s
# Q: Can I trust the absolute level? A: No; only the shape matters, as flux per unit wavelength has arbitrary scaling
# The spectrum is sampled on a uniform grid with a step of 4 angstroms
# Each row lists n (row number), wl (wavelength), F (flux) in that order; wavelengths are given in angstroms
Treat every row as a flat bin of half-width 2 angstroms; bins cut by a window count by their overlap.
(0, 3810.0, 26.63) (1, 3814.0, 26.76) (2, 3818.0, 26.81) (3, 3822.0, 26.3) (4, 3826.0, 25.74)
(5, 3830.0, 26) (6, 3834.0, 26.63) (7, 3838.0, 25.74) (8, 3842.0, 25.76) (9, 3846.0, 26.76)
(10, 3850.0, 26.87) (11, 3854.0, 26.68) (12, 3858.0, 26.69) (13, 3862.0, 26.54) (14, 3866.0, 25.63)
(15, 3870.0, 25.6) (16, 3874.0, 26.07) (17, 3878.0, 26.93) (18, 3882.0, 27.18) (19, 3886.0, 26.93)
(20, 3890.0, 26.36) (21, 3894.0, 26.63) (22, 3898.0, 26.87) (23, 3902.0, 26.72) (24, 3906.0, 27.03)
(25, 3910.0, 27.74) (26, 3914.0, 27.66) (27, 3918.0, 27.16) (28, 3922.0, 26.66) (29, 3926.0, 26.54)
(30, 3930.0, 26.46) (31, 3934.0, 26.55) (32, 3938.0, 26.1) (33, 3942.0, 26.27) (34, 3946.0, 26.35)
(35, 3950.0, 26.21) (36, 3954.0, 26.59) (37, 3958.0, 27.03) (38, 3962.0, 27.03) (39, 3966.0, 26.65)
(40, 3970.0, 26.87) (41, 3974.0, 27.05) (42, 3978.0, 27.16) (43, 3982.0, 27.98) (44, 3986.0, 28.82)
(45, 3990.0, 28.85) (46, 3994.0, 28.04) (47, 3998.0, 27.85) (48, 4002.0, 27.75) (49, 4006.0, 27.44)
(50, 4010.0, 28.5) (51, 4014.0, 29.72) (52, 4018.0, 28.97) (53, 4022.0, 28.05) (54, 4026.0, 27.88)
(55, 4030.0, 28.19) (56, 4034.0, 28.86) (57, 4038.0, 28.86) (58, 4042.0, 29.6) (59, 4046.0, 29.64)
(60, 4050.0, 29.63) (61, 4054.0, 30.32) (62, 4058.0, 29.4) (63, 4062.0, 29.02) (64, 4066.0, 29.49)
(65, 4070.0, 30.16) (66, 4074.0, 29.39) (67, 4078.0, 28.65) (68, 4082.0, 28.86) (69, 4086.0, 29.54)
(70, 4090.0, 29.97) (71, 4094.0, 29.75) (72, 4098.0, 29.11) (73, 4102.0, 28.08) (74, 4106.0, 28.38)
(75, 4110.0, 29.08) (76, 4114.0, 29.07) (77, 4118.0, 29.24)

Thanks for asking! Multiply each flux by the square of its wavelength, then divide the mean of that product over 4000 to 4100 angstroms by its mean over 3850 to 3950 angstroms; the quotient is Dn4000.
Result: 1.2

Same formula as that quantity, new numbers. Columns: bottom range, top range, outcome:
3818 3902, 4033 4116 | 1.24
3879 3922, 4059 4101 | 1.19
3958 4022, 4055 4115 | 1.10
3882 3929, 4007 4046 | 1.13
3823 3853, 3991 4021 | 1.18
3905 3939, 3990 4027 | 1.10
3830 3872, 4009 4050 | 1.20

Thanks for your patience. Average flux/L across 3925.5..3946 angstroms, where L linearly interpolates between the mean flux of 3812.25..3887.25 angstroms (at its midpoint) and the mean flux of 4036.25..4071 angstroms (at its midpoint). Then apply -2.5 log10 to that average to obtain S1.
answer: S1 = 0.05 mag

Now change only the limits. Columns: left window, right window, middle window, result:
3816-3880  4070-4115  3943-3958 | 0.041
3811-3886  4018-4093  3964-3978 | 0.046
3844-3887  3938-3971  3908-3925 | -0.028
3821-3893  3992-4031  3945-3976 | 0.035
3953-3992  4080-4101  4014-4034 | -0.008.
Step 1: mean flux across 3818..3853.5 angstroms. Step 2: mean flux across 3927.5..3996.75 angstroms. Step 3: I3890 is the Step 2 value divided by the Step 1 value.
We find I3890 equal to 1.03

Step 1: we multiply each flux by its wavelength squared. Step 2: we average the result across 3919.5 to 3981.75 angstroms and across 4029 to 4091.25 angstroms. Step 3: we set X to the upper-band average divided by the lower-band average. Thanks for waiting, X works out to 1.2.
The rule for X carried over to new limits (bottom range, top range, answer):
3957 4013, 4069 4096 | 1.12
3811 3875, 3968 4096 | 1.20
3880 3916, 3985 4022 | 1.11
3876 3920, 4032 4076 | 1.18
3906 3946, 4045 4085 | 1.18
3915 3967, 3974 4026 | 1.09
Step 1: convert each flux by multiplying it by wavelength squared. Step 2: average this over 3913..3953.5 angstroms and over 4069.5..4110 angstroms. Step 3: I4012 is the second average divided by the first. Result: 1.19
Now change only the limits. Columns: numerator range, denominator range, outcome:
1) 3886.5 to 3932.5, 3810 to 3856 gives 1.06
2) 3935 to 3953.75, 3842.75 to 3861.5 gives 1.03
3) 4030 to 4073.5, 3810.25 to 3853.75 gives 1.25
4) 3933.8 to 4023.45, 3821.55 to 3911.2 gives 1.10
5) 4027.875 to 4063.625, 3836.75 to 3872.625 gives 1.23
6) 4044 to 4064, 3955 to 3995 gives 1.12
